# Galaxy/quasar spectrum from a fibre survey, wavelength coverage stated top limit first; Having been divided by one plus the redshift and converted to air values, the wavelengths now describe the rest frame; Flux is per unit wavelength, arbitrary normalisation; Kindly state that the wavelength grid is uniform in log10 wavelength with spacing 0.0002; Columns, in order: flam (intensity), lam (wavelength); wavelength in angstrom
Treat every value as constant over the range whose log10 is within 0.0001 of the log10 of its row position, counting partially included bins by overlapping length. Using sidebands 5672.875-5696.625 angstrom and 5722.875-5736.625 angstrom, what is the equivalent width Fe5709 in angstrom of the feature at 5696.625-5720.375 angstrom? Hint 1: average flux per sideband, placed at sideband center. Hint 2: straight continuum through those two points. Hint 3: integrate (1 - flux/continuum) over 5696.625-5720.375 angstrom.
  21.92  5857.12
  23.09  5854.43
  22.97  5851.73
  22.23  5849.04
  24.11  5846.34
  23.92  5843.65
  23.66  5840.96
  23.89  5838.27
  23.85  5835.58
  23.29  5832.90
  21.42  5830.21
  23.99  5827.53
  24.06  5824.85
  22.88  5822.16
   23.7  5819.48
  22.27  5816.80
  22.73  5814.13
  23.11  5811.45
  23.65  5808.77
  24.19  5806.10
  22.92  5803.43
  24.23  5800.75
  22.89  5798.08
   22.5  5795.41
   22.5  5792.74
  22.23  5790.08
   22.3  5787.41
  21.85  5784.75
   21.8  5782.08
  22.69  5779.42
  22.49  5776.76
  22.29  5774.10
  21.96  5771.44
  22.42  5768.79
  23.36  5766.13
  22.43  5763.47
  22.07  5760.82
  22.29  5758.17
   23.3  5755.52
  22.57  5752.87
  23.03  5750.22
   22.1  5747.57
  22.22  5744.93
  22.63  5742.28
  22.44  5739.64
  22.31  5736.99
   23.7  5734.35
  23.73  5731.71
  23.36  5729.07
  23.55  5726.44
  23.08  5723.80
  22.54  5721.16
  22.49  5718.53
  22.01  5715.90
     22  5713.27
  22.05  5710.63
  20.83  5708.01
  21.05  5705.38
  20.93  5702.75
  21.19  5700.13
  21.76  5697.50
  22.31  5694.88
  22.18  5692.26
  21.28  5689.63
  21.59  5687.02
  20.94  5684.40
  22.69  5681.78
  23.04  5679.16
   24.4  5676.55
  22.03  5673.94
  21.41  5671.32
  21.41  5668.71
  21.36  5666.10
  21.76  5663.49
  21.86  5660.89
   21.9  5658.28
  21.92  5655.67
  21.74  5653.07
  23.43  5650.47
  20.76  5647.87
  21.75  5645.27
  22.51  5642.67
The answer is 1.3 angstrom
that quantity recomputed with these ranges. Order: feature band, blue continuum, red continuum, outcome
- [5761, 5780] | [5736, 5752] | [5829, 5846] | 0.2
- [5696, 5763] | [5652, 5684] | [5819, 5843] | 0.7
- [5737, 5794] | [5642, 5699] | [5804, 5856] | 0.9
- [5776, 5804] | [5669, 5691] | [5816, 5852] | 0.5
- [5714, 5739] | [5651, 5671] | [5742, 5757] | -0.6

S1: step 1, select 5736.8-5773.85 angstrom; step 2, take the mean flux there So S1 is 22.5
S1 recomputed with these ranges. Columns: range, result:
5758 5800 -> 22.4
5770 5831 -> 22.8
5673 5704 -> 22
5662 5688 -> 22.1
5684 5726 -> 21.8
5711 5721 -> 22.2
